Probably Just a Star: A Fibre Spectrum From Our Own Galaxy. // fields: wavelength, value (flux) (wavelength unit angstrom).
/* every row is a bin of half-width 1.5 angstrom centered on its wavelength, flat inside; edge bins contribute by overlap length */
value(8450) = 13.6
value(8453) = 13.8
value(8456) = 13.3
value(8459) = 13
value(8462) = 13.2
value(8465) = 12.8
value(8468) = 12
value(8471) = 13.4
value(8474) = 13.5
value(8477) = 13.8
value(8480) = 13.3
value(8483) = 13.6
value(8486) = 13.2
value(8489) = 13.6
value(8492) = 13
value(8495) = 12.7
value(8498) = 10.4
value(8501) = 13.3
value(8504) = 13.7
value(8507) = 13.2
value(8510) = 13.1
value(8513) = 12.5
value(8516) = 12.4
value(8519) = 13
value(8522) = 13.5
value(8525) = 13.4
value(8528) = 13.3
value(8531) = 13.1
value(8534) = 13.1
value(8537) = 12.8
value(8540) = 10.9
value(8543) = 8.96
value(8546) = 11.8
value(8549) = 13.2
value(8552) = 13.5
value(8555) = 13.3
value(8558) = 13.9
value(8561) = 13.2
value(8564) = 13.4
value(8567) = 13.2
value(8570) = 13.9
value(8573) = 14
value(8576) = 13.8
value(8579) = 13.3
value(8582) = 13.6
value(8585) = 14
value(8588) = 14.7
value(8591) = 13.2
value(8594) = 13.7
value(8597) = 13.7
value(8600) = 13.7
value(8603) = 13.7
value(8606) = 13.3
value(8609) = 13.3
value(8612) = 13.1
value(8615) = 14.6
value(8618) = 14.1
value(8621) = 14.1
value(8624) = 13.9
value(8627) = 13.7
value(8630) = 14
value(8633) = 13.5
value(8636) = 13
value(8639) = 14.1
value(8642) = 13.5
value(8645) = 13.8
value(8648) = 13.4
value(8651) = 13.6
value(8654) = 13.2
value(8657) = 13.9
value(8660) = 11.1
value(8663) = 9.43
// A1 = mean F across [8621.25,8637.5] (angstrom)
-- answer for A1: 13.7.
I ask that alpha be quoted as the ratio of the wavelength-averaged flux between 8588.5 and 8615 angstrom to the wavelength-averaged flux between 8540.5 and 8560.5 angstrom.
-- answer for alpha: 1.09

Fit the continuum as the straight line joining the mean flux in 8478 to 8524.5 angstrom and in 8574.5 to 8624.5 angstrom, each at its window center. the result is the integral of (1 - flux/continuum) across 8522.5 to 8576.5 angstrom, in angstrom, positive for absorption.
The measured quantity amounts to 1.8 angstrom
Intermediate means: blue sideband 13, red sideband 13.8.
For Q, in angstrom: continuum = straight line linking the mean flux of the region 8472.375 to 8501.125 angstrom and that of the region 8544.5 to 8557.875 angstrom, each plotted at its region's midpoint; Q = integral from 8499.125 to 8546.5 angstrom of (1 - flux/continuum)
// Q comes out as 1.5 angstrom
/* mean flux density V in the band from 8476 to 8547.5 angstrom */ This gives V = 12.7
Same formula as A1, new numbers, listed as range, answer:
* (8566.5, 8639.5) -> 13.7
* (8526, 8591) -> 13.1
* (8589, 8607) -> 13.6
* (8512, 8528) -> 13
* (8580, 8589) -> 14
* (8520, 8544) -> 12.5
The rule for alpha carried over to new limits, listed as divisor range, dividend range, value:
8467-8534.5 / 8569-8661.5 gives 1.04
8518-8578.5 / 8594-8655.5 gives 1.05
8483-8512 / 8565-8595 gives 1.06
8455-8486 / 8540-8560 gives 0.94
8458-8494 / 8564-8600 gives 1.04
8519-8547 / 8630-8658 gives 1.10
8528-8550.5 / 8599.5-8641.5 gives 1.14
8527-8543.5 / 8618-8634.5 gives 1.14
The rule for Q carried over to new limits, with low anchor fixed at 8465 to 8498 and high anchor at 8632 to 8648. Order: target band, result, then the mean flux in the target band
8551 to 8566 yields -0.2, 13.4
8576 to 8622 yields -1.0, 13.7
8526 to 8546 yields 1.8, 12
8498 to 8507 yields 0.1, 12.9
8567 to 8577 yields -0.3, 13.8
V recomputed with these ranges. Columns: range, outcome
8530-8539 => 12.9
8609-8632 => 13.9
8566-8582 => 13.7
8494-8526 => 12.8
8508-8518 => 12.7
